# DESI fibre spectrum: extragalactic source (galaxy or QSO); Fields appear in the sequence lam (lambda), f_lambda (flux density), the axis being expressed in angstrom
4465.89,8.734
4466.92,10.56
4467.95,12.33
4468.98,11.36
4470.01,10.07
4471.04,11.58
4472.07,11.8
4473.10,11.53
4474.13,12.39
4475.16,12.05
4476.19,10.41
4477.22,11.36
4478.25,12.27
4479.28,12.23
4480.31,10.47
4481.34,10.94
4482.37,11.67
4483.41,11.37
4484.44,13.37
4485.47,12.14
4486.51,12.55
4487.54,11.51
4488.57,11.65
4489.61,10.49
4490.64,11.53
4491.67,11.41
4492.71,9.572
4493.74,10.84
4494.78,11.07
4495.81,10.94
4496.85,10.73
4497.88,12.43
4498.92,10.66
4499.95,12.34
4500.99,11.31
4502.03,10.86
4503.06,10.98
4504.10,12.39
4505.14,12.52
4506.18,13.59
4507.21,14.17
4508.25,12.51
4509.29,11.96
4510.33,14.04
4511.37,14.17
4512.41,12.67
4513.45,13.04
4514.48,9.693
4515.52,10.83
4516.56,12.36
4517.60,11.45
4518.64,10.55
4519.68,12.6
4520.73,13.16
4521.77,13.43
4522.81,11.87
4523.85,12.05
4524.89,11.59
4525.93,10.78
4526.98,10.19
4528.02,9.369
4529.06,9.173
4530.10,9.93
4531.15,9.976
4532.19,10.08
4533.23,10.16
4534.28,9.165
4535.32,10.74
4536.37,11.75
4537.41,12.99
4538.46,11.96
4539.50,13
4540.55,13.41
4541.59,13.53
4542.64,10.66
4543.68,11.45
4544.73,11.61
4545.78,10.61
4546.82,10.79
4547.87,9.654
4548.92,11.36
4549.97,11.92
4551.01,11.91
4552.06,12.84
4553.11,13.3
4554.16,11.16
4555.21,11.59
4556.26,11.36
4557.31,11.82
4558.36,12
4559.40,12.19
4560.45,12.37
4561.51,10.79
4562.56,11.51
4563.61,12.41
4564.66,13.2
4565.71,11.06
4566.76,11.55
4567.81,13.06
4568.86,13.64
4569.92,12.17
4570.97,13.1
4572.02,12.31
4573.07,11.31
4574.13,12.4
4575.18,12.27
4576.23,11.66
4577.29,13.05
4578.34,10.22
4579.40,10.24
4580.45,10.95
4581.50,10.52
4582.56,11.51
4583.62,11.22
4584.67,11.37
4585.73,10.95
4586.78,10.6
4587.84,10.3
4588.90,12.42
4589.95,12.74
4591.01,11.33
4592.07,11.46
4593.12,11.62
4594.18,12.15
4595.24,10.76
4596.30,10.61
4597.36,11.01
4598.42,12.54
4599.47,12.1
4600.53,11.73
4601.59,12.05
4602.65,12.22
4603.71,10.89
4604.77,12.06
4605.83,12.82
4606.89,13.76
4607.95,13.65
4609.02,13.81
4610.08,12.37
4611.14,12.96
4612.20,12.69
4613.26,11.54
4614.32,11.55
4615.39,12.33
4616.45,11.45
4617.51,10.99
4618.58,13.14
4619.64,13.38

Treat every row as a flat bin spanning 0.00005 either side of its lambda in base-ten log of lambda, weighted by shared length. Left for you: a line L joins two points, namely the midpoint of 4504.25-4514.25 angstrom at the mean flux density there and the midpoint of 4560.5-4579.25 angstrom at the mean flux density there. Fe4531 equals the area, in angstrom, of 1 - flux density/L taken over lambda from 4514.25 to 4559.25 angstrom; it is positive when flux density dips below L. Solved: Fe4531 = 4.3 angstrom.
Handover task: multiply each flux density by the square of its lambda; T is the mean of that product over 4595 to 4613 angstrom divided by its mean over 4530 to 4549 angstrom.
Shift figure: 1.1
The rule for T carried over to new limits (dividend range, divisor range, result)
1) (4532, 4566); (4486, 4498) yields 1.07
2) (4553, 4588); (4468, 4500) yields 1.07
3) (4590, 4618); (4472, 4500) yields 1.10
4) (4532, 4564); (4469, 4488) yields 1.03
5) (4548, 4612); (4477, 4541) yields 1.06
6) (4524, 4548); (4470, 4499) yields 0.98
